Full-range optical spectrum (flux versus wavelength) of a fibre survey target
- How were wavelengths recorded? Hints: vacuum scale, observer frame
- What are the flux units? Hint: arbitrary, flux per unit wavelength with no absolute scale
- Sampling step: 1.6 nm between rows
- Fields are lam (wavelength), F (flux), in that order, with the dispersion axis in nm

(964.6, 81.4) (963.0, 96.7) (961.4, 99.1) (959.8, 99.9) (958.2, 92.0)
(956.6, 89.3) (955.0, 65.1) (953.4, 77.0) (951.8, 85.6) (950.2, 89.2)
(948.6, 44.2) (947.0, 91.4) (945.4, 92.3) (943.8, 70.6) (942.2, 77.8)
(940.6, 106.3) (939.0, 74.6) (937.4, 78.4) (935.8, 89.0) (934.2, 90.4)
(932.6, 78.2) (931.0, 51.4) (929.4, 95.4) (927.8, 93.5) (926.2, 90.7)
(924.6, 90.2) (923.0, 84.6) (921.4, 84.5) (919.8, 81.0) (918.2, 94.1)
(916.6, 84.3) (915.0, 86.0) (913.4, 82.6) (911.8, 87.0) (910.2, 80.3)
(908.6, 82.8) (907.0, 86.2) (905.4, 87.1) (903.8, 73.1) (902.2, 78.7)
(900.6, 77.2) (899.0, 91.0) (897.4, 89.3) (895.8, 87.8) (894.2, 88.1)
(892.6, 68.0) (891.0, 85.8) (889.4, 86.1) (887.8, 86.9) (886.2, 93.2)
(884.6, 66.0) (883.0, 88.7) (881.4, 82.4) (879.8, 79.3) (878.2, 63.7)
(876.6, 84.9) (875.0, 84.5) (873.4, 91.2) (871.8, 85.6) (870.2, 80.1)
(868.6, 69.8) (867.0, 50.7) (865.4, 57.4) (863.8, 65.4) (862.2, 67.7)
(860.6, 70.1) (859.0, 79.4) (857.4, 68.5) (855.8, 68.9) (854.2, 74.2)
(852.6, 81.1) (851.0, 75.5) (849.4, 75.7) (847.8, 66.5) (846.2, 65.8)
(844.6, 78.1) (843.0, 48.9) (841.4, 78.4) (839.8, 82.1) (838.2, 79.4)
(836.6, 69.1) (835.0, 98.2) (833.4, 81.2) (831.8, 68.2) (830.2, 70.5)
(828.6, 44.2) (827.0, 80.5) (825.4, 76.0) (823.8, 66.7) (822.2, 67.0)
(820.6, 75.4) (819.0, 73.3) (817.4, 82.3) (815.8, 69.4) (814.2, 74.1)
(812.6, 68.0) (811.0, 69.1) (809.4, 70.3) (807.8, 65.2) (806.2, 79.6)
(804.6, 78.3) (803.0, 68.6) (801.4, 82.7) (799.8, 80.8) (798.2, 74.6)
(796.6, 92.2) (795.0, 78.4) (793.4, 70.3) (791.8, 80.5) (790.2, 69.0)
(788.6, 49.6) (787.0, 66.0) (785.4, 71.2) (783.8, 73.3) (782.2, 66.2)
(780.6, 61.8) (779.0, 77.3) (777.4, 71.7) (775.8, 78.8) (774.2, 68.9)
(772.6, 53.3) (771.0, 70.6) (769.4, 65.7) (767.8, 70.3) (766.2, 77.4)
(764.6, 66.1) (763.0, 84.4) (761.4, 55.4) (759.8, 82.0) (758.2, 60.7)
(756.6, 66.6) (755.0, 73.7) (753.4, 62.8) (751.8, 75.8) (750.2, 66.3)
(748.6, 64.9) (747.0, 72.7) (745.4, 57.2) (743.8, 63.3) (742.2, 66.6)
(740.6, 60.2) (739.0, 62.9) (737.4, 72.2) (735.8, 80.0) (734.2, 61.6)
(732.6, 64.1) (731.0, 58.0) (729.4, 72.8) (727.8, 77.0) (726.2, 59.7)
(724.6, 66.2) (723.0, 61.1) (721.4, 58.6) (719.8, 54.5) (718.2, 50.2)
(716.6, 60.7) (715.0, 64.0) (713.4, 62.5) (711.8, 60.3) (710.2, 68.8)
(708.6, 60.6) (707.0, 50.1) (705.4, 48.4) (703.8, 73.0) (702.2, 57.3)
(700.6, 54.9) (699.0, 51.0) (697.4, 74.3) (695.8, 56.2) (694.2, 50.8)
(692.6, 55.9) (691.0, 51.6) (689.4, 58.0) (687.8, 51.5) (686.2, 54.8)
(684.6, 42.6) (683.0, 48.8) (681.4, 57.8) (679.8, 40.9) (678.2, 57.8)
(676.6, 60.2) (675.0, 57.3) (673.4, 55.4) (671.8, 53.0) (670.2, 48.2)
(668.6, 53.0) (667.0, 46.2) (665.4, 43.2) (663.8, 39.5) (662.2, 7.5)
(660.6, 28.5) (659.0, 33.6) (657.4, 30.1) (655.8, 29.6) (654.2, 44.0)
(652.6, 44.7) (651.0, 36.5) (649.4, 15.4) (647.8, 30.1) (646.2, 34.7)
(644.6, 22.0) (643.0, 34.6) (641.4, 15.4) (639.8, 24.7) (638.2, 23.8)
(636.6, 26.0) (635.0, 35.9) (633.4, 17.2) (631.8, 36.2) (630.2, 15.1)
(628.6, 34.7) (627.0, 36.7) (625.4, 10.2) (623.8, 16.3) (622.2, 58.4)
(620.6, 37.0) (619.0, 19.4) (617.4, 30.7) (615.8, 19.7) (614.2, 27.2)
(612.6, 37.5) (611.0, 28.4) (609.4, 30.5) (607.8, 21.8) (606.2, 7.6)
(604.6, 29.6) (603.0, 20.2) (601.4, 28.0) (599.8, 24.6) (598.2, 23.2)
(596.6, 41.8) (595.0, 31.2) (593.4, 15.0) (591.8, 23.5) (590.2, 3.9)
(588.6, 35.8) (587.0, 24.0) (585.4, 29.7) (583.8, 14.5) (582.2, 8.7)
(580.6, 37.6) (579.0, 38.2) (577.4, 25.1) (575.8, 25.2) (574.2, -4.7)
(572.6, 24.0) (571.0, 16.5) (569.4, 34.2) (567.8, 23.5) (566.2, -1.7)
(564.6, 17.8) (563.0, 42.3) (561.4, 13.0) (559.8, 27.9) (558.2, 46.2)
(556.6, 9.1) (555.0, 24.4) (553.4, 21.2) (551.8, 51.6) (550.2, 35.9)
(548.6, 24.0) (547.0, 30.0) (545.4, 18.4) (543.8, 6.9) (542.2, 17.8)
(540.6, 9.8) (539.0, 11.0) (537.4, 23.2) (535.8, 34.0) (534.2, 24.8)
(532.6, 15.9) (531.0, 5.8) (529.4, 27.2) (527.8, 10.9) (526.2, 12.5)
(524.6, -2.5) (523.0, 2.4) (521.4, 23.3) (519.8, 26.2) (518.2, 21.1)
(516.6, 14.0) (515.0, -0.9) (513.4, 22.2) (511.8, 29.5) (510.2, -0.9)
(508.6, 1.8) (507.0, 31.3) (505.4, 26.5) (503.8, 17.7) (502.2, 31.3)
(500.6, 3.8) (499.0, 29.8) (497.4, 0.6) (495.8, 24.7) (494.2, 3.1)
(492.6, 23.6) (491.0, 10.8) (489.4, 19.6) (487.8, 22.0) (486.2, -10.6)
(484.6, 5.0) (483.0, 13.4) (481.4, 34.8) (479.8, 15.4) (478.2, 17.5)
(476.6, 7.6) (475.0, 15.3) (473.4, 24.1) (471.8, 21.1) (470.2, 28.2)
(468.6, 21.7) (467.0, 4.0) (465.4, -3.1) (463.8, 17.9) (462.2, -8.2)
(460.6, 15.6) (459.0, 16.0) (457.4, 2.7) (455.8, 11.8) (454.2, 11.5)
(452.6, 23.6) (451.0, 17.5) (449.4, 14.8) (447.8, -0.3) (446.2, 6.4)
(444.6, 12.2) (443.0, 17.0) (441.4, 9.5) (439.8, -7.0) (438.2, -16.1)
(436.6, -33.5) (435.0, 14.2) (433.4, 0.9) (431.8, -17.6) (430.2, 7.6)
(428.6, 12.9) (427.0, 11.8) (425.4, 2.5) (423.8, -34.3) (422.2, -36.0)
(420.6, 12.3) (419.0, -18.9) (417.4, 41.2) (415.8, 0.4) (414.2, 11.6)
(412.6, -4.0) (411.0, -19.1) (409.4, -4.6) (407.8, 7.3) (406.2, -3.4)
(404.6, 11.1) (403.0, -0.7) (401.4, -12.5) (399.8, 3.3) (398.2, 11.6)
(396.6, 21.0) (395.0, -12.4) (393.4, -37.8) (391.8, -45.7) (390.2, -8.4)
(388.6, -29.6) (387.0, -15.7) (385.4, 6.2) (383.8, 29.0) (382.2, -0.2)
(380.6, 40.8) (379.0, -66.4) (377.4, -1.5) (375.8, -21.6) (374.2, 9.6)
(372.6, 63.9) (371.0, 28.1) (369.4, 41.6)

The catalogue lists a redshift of 0.67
